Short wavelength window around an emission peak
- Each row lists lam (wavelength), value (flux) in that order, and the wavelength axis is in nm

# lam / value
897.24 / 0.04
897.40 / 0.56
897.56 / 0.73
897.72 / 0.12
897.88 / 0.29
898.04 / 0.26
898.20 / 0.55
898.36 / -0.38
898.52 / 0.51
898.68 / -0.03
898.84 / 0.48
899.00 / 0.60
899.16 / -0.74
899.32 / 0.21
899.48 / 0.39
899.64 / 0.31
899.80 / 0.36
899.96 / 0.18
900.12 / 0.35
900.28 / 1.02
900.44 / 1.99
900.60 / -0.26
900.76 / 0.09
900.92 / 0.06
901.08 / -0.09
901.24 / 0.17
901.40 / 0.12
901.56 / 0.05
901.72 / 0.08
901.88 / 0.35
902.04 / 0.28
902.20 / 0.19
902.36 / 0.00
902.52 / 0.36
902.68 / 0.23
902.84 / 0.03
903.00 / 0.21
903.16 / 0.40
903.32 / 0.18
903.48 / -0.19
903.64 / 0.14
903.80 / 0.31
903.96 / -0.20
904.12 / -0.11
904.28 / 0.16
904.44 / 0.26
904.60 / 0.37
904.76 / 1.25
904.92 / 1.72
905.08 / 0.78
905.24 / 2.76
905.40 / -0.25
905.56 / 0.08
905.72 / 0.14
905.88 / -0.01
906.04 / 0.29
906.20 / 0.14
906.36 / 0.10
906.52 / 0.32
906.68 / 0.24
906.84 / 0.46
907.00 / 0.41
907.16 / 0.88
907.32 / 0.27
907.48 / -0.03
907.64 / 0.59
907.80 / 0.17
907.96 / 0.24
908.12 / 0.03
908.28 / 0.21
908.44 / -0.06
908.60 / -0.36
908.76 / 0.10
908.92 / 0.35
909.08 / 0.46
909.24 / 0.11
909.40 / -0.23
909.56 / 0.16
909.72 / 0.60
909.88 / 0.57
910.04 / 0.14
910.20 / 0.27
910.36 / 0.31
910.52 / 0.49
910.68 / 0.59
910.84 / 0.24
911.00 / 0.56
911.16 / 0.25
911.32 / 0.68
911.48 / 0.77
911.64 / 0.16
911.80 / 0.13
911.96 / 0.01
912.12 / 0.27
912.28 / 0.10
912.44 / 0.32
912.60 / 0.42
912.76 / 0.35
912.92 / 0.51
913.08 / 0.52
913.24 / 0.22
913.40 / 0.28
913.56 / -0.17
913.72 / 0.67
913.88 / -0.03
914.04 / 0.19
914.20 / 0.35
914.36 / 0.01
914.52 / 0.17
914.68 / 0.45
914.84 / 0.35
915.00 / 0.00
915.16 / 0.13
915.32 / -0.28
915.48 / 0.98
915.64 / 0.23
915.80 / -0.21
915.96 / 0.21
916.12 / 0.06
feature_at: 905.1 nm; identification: H-beta 4861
